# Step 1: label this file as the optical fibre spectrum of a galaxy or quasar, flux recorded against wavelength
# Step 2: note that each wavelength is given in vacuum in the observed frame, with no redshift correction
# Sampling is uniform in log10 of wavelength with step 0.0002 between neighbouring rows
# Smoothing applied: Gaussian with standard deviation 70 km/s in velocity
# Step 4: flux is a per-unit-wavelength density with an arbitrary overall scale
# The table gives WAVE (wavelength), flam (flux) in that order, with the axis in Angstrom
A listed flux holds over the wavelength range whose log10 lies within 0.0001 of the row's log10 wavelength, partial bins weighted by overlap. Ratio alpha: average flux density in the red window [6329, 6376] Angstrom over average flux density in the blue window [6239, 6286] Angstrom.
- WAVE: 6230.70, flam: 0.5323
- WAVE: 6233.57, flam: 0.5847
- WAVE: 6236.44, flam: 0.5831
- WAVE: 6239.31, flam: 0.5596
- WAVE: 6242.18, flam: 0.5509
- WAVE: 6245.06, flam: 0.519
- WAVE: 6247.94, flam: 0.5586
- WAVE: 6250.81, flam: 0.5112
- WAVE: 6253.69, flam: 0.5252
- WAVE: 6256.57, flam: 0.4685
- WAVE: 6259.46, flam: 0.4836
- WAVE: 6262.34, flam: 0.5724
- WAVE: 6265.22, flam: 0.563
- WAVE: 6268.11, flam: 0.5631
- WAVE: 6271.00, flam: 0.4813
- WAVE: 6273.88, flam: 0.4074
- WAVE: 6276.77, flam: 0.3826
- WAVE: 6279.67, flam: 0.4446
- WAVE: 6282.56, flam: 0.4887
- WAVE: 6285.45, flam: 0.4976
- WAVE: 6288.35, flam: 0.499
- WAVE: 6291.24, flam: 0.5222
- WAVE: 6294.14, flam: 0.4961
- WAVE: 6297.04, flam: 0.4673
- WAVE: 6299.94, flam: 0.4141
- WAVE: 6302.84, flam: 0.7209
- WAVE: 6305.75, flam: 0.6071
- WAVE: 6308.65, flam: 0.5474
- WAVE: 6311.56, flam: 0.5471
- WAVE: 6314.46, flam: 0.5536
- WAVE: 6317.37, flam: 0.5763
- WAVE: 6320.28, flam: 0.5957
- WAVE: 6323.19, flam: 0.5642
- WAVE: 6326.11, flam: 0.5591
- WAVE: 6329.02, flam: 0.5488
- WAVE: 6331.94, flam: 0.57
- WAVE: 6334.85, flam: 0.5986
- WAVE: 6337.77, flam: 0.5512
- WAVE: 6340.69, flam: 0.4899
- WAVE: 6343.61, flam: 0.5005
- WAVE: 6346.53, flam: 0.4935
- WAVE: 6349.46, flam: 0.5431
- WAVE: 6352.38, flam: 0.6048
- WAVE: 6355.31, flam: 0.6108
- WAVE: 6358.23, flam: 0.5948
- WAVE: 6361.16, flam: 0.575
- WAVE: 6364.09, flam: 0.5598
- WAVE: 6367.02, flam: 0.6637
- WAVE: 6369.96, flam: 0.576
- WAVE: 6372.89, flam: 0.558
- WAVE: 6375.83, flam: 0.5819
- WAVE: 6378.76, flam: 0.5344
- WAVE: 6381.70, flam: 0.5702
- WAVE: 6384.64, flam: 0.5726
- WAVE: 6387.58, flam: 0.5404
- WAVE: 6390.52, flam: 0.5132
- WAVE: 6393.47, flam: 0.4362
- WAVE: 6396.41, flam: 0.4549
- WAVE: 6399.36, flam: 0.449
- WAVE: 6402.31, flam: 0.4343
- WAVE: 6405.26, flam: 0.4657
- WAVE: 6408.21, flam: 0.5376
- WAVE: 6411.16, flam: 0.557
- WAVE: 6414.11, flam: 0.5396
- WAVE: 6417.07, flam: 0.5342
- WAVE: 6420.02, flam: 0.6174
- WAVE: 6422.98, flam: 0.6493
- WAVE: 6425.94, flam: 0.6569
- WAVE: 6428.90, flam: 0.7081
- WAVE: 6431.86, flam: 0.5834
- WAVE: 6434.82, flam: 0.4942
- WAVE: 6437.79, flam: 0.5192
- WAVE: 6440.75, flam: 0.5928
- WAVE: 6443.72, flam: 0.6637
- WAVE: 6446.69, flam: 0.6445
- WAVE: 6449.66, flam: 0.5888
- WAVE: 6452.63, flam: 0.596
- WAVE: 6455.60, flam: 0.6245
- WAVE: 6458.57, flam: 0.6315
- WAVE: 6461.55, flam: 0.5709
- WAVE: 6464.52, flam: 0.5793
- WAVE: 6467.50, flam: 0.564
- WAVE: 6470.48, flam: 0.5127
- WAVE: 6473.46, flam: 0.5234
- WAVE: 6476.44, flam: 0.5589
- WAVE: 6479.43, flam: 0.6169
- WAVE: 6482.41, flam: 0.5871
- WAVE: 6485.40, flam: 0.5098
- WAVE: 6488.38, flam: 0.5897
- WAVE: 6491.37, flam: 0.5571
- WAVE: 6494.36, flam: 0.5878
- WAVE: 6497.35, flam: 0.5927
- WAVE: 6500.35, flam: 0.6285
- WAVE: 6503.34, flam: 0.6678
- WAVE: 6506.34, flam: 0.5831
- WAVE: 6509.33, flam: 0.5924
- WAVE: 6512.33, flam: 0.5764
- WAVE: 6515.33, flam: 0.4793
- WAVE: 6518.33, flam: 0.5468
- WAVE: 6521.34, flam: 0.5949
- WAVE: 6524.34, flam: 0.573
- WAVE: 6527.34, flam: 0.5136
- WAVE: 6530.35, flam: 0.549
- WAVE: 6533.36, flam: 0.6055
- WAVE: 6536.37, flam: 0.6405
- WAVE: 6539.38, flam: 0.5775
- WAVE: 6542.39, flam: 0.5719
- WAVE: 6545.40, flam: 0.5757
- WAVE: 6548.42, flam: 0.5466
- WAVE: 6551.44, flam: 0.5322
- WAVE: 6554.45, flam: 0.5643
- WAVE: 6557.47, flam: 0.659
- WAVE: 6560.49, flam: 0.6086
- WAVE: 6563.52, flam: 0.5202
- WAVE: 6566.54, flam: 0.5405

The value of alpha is 1.1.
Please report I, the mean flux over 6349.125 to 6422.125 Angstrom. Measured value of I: 0.546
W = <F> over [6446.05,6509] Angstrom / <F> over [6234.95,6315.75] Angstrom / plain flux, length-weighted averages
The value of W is 1.13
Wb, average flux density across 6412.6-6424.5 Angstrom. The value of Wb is 0.585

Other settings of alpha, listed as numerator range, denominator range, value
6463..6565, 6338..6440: 1.04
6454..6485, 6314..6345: 1.03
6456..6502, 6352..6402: 1.05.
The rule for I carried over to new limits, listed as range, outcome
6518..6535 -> 0.565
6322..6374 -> 0.565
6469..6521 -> 0.572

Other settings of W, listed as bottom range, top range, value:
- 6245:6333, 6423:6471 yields 1.14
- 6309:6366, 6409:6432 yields 1.08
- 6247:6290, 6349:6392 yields 1.16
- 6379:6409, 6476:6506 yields 1.19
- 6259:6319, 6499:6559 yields 1.12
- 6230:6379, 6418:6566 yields 1.08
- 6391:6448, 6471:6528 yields 1.03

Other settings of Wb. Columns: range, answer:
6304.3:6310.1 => 0.578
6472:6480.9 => 0.566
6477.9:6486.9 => 0.571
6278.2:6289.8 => 0.482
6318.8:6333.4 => 0.568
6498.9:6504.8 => 0.649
